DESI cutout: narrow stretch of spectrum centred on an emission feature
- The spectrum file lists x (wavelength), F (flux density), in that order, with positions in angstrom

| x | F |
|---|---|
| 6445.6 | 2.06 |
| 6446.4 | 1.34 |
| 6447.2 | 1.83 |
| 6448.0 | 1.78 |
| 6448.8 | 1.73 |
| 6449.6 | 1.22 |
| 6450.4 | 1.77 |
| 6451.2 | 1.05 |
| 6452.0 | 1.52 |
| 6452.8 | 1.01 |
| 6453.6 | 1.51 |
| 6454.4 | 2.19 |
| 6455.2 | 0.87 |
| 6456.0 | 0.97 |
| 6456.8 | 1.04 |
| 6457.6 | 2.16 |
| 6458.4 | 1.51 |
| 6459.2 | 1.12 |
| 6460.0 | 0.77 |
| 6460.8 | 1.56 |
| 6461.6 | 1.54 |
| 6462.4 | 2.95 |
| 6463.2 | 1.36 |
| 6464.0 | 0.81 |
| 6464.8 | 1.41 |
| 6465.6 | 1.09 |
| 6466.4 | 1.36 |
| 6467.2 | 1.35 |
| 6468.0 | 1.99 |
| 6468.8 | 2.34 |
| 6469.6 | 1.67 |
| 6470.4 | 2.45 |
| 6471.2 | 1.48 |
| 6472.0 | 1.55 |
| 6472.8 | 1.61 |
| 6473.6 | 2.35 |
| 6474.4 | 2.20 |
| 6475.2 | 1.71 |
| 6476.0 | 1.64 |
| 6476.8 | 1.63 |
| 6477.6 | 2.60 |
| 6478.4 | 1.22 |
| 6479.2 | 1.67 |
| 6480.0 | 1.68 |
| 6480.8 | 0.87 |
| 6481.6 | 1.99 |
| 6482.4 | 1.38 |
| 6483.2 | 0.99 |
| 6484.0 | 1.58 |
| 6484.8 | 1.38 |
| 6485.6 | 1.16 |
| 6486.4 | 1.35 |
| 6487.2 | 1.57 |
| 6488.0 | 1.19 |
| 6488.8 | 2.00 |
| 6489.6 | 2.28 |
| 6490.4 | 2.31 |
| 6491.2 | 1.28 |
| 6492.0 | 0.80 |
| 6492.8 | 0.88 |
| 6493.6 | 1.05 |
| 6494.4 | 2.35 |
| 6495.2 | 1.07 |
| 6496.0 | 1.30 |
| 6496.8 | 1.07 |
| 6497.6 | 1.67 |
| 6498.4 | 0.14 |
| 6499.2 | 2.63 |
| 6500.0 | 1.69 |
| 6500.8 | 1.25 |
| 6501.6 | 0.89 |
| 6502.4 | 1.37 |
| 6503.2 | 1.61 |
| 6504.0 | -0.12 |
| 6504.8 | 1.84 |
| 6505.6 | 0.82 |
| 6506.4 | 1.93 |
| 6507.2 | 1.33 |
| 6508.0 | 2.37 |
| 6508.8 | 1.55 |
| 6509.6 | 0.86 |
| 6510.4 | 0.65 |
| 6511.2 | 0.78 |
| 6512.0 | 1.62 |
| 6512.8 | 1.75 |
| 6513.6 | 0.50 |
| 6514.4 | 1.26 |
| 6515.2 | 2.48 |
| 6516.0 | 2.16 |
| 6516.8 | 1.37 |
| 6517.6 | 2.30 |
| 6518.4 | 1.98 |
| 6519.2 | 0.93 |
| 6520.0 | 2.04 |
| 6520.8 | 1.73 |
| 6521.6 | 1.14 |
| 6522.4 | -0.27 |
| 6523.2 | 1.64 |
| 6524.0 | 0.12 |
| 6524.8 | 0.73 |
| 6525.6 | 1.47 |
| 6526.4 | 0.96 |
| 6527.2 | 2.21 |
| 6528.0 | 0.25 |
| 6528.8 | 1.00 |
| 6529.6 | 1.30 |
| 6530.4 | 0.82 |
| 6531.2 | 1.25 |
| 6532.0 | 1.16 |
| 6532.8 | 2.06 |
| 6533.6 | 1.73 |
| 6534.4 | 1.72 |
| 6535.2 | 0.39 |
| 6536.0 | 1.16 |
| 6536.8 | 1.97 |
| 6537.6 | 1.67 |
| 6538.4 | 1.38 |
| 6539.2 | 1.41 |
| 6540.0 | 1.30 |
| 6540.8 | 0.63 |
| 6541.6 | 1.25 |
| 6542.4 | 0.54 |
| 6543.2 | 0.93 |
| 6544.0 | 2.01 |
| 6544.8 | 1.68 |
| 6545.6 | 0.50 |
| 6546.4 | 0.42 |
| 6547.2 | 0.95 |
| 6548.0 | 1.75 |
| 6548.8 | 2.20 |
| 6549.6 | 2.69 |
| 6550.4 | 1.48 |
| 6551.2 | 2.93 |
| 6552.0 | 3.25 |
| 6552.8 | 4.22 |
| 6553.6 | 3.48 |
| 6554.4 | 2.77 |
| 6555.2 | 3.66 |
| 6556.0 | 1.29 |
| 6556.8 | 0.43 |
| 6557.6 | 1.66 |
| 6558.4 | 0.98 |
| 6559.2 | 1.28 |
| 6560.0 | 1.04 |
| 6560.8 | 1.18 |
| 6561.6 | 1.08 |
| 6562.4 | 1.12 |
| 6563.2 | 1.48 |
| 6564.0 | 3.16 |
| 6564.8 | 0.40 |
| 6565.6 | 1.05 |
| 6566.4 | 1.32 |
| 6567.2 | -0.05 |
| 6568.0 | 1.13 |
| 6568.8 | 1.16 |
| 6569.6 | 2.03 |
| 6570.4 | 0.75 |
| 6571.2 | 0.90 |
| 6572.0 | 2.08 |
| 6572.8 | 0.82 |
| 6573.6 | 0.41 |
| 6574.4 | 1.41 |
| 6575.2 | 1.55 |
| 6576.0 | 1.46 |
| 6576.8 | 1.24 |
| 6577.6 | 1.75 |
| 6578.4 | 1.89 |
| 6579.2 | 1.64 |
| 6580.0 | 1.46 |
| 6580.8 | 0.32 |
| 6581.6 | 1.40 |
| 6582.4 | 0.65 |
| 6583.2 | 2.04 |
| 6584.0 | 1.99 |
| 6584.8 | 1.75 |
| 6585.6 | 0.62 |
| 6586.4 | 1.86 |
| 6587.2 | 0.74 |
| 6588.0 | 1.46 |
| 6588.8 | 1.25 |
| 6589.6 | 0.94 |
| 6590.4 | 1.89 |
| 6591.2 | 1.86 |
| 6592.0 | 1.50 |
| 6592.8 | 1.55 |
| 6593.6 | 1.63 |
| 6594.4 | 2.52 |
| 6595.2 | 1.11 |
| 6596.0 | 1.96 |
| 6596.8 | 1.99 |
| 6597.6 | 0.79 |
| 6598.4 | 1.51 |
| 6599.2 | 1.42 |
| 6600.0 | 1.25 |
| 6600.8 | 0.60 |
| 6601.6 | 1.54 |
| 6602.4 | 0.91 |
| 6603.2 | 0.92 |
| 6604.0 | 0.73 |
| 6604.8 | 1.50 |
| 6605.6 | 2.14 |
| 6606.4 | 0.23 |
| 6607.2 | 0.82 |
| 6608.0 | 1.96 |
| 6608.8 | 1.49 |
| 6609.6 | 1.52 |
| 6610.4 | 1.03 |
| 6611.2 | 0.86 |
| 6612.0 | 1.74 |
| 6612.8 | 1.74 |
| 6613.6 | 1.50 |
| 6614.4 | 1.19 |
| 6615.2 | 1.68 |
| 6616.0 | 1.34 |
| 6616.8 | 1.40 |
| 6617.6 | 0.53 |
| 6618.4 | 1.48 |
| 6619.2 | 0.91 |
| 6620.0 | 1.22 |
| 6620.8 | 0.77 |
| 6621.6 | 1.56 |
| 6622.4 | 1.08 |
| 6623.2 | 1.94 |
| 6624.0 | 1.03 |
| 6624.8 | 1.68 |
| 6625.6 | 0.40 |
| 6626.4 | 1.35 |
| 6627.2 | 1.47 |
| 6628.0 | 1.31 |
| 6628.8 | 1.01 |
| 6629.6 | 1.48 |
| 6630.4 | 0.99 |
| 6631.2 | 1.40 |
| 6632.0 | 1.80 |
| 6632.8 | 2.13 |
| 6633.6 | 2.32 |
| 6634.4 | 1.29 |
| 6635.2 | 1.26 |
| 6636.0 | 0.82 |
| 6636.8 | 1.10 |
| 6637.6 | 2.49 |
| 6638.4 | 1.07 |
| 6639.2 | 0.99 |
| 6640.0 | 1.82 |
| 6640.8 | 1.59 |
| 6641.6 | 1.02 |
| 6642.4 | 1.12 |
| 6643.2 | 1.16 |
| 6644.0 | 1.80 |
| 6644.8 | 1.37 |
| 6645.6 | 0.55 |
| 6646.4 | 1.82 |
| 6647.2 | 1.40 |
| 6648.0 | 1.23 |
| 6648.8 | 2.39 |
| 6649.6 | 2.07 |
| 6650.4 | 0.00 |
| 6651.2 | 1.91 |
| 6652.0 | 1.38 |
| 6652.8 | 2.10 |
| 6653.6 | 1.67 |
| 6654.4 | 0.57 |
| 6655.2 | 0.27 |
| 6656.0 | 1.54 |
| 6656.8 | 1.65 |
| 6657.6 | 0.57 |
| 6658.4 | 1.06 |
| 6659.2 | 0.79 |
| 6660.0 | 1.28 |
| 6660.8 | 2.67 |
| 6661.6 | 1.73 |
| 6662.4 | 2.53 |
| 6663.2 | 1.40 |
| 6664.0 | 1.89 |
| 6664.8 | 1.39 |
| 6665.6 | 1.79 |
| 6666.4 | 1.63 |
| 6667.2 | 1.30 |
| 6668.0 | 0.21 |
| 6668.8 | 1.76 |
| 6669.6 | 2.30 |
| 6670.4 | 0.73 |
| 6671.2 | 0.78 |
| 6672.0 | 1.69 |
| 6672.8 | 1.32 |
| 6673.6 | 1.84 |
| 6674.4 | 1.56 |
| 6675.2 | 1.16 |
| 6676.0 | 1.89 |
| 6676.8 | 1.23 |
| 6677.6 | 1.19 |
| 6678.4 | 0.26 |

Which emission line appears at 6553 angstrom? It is H-gamma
